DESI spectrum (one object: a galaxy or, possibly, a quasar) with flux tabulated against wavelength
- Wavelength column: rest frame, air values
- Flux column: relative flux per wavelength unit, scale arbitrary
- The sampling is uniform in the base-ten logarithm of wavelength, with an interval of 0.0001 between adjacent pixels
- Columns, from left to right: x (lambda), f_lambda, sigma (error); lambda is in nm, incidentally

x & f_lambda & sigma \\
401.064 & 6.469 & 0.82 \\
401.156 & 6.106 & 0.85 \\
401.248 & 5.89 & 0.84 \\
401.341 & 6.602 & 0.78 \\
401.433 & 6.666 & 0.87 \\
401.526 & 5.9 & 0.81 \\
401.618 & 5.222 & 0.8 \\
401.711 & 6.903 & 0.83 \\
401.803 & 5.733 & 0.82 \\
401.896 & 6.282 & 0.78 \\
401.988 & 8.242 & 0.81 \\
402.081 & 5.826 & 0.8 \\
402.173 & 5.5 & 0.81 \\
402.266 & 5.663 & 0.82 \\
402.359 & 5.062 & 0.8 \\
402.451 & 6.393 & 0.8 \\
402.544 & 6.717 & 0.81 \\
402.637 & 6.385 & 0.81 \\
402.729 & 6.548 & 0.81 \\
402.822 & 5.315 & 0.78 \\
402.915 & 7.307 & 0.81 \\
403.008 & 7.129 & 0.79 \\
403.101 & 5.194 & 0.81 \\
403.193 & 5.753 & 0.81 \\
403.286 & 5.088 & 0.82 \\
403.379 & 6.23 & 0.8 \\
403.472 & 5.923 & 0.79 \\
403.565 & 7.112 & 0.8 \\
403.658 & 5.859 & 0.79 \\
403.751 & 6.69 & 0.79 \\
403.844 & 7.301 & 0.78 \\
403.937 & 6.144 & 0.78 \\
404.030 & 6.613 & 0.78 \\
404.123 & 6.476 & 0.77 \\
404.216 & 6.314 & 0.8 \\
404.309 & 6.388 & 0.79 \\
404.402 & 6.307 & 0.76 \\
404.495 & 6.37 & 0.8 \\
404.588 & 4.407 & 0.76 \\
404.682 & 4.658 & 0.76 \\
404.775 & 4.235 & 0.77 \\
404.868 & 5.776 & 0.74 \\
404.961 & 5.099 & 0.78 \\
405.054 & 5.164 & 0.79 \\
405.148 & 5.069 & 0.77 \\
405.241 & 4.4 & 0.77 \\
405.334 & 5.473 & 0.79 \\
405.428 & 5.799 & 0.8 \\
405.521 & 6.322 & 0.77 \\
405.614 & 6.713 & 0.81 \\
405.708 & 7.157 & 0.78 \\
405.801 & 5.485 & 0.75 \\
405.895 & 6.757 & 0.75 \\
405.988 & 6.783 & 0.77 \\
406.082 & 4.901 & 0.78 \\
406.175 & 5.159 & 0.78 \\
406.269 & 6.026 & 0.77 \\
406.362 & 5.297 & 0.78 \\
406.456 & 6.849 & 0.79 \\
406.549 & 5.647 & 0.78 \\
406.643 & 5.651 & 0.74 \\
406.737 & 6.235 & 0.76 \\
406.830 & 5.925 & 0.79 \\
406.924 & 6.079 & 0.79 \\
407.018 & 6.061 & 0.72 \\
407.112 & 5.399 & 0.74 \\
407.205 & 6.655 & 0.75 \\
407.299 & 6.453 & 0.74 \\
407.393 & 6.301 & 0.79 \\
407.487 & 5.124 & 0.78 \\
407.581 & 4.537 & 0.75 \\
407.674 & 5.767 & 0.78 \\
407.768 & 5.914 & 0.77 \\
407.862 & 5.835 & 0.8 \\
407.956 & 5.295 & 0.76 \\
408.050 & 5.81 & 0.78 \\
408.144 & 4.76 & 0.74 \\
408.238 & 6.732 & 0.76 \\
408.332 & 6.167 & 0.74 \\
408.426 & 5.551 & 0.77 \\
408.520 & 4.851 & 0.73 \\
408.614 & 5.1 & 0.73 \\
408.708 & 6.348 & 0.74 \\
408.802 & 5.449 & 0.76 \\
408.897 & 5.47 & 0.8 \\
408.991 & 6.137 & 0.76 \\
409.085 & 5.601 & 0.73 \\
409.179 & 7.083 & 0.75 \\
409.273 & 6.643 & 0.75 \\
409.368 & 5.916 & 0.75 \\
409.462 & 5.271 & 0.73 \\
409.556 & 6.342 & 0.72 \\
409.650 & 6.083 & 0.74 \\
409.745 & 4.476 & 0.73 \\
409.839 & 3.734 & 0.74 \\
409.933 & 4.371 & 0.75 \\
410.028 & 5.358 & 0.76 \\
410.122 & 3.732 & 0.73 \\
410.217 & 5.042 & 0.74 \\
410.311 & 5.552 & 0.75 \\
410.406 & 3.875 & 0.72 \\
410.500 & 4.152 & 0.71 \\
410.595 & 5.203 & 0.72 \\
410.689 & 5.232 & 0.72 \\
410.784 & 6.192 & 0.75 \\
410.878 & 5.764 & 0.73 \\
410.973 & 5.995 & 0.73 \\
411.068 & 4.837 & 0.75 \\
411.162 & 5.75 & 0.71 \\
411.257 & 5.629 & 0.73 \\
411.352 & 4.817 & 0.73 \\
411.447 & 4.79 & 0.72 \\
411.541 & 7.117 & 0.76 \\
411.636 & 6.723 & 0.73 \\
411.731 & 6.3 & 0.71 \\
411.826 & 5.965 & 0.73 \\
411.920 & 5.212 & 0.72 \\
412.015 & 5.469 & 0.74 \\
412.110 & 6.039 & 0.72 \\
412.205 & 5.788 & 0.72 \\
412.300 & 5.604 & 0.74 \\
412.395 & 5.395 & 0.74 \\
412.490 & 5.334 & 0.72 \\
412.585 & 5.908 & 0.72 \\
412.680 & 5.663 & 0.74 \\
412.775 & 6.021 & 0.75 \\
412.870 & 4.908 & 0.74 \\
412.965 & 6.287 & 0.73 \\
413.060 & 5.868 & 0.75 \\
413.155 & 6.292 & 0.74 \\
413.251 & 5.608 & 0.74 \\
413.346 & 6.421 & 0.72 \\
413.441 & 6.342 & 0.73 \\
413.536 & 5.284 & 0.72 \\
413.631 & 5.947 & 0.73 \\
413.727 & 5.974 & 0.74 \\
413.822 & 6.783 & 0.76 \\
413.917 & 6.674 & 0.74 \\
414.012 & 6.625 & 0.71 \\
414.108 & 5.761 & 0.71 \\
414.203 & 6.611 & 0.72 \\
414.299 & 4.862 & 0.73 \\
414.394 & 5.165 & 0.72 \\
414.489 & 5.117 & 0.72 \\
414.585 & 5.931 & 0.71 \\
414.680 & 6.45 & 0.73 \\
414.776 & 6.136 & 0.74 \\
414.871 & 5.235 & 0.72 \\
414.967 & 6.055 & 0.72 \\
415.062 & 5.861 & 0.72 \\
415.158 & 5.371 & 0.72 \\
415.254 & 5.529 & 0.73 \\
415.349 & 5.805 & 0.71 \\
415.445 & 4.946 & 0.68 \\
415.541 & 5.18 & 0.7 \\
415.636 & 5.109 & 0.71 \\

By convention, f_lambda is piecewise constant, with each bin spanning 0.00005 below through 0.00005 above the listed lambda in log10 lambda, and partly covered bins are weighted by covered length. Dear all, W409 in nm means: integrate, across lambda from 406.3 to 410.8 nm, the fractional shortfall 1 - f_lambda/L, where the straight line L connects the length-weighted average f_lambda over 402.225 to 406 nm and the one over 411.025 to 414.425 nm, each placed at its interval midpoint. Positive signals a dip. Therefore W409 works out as 0.26 nm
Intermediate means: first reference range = 5.98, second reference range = 5.83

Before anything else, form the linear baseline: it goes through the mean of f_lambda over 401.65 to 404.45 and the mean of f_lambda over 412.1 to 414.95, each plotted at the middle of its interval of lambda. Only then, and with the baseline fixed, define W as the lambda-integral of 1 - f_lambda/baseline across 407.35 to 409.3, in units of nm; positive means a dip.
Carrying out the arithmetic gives 0.11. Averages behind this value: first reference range 6.27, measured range 5.73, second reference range 5.87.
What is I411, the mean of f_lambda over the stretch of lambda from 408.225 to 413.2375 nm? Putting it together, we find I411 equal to 5.56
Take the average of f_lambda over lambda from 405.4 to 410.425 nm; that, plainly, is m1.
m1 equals 5.7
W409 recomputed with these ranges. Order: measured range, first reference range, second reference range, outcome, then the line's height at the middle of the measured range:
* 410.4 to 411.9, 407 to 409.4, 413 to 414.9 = 0.08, 5.89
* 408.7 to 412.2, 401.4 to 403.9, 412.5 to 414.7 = 0.29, 6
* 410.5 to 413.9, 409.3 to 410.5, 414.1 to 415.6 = -0.32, 5.27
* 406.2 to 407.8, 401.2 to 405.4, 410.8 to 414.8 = 0.02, 5.93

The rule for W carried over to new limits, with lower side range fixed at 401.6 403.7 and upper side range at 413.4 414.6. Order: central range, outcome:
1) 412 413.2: 0.043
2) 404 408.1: 0.205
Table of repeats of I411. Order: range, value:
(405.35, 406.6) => 6.05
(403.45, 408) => 5.88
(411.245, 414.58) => 5.84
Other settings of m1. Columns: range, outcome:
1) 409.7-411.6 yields 5.09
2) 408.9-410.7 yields 5.26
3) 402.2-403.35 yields 6.04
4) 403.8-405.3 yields 5.67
